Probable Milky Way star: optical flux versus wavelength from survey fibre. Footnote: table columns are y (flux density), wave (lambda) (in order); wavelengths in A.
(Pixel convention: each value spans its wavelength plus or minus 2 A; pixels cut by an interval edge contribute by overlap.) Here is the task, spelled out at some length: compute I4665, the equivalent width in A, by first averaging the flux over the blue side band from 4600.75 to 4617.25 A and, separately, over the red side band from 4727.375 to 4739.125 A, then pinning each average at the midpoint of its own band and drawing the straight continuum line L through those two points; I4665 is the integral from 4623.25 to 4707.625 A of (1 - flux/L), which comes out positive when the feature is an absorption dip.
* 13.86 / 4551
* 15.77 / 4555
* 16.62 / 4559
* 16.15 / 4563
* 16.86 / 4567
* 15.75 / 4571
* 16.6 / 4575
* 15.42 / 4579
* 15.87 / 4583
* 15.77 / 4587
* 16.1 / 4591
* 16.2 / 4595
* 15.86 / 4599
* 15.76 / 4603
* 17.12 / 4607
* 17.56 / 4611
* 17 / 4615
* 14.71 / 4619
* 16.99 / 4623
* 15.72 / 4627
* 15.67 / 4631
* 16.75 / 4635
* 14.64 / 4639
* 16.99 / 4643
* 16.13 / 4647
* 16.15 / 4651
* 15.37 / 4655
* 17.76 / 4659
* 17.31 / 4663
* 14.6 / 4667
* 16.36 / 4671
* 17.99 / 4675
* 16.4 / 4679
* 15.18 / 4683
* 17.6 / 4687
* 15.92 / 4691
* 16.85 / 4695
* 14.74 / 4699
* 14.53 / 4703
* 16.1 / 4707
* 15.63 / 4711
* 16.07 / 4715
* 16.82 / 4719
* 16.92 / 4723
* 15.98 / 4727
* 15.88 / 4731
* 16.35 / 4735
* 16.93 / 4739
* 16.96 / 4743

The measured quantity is 2.1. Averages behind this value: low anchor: 16.8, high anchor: 16.2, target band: 16.1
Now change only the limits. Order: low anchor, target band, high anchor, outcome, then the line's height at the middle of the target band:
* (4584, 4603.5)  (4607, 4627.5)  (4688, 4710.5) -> -0.80 A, 15.9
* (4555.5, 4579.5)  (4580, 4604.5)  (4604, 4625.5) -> 0.79 A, 16.4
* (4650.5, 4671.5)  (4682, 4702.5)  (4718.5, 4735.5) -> 0.40 A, 16.3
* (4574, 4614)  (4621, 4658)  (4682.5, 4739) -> 0.20 A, 16.2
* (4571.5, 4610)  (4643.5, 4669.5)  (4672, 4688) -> 0.45 A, 16.6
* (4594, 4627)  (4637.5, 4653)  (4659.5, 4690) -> 0.41 A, 16.5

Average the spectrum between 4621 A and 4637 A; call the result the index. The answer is 16.3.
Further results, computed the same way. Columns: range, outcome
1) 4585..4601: 16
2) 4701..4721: 15.8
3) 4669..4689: 16.7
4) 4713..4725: 16.6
